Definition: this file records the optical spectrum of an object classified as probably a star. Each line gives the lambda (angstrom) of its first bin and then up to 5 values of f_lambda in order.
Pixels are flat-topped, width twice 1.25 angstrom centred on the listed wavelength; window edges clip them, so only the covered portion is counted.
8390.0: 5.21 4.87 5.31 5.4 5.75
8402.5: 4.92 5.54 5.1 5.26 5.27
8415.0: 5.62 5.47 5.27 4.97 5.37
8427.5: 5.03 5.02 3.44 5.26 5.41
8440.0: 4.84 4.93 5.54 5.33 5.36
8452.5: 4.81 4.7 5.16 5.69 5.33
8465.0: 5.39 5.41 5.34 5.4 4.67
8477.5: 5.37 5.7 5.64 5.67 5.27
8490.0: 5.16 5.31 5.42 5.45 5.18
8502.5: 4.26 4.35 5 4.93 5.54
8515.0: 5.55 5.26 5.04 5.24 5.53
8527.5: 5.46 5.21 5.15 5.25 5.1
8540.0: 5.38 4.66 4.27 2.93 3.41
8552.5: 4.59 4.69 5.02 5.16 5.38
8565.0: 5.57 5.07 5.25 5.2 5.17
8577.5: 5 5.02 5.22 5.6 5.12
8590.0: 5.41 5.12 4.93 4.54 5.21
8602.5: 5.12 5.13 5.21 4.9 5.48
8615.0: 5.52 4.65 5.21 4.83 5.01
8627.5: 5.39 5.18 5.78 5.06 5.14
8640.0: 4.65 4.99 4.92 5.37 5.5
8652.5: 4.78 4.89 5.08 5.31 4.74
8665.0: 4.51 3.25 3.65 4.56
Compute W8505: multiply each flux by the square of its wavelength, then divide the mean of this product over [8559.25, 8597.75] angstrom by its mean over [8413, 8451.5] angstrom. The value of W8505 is 1.05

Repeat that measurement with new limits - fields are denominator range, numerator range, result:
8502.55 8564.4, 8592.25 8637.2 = 1.06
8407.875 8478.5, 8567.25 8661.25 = 1.03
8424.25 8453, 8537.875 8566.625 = 0.95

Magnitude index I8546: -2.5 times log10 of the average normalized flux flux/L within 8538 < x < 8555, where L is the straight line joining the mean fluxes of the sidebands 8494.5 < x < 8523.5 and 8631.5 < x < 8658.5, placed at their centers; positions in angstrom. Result 0.19 mag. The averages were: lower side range 5.09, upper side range 5.1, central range 4.28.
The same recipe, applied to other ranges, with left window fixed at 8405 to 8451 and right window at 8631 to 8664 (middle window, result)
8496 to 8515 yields 0.027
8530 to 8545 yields 0.015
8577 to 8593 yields -0.025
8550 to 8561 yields 0.093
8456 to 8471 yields -0.049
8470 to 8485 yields -0.051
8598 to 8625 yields -0.001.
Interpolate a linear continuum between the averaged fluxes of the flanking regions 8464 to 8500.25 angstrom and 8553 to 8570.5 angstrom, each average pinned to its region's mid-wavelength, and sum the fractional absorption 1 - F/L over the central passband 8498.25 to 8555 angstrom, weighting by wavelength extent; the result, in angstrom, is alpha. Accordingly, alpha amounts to 3.9 angstrom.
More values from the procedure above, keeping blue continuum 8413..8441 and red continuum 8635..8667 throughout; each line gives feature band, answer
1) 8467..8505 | -1.6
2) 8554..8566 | -0.4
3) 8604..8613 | -0.3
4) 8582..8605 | -0.7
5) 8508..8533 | -1.3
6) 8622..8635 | -0.7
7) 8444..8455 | -0.3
